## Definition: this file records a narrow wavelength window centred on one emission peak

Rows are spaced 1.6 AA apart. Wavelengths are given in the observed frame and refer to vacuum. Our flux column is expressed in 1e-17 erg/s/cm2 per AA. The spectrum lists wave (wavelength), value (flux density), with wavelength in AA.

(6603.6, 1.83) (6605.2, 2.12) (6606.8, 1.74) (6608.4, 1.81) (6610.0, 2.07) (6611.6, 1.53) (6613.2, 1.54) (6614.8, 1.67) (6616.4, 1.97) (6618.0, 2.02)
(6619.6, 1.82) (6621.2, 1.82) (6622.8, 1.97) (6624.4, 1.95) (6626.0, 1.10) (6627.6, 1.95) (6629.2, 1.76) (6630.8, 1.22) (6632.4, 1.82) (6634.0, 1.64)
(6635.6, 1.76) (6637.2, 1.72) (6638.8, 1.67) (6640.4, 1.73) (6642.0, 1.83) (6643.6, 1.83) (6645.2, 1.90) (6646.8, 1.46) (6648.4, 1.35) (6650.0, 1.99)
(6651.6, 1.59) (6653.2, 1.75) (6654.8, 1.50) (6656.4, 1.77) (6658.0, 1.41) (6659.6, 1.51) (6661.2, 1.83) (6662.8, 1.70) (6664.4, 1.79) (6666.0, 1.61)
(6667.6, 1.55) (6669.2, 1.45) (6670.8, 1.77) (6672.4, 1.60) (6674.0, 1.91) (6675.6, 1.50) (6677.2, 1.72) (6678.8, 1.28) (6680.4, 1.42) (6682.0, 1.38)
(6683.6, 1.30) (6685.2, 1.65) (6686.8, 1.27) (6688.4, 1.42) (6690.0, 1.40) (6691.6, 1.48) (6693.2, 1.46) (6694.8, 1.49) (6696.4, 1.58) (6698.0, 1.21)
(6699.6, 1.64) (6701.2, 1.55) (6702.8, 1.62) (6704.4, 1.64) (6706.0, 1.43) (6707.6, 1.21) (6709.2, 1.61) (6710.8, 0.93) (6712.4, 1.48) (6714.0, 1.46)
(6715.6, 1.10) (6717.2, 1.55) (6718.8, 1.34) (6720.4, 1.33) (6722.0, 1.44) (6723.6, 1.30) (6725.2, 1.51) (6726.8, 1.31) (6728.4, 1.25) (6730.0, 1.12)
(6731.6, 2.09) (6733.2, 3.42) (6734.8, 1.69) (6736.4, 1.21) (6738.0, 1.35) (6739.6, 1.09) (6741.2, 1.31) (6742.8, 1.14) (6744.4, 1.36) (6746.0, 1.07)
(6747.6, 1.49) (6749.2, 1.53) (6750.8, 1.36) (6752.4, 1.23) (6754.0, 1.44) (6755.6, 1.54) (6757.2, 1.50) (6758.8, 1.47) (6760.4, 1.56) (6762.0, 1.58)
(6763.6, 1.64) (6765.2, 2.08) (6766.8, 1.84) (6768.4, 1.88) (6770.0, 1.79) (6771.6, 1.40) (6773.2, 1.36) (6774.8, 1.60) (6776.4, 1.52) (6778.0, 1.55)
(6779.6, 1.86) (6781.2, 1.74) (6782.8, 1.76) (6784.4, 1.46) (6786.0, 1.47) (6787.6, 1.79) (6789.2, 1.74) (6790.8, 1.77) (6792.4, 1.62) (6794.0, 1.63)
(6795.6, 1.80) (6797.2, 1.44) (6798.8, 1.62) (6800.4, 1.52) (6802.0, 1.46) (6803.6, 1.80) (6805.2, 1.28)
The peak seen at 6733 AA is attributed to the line Hgamma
